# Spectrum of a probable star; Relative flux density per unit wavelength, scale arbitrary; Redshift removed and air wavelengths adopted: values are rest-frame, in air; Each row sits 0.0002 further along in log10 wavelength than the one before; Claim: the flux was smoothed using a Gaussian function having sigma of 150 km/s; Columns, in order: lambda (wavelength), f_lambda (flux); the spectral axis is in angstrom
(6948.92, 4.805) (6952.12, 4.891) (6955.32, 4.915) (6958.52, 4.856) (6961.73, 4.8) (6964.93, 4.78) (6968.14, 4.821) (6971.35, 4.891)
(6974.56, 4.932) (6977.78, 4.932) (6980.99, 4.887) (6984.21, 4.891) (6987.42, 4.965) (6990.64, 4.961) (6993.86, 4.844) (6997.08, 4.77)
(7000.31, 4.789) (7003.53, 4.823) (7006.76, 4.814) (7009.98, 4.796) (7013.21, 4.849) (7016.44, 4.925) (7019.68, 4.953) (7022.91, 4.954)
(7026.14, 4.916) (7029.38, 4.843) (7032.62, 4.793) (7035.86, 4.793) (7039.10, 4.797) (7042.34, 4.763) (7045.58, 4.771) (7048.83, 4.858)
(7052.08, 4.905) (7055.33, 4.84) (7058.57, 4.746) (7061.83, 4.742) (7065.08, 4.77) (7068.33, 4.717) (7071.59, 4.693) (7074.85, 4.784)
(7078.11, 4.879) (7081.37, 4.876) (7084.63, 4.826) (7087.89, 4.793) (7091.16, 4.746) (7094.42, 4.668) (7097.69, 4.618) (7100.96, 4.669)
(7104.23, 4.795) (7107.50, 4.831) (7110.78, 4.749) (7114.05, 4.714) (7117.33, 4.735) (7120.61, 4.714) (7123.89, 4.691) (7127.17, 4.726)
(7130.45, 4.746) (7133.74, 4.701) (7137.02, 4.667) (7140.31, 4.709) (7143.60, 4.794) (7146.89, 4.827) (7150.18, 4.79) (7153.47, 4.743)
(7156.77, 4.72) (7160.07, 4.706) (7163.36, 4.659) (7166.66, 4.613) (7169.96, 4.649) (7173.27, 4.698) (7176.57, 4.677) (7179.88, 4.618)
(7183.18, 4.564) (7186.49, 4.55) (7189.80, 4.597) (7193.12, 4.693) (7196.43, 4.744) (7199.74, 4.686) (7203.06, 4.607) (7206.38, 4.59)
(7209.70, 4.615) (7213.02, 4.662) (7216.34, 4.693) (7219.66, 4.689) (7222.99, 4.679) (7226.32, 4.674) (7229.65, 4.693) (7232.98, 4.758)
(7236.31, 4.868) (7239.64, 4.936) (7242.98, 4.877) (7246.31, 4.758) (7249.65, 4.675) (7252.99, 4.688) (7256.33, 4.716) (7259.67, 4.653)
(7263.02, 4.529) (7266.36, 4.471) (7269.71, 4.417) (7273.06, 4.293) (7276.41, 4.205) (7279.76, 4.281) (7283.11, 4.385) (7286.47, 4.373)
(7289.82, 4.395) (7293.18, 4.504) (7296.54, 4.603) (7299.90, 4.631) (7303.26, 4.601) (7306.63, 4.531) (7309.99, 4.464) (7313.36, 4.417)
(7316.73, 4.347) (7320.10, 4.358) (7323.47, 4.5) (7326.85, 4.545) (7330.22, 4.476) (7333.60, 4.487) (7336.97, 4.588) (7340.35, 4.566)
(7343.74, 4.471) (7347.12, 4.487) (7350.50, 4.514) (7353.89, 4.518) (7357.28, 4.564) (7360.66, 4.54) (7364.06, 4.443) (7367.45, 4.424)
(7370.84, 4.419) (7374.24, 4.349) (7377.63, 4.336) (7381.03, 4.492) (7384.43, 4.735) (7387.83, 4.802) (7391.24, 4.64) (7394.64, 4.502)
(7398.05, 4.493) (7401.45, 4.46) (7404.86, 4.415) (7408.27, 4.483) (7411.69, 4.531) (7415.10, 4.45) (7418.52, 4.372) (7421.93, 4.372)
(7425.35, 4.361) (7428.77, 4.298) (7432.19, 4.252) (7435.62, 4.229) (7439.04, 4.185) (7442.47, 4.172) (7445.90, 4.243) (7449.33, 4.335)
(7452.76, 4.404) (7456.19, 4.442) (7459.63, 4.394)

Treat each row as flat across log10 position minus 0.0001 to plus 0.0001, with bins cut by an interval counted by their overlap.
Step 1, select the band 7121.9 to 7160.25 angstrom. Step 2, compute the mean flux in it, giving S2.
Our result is 4.74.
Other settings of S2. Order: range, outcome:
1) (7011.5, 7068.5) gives 4.83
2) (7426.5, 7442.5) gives 4.24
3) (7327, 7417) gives 4.51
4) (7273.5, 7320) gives 4.43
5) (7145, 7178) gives 4.71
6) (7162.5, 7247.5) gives 4.69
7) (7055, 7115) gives 4.76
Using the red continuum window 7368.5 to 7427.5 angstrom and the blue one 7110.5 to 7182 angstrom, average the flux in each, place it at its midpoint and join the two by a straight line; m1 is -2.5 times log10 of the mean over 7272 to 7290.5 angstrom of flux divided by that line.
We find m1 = 0.07 mag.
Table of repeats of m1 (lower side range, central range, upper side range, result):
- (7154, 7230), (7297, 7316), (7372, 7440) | 0.004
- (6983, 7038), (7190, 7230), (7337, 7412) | 0.001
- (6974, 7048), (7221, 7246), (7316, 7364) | -0.038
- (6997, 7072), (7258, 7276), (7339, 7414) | 0.037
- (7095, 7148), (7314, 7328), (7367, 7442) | 0.022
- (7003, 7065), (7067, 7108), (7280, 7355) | 0.002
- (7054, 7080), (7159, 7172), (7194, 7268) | 0.016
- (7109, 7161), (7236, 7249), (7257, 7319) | -0.071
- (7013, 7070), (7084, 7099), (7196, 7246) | 0.016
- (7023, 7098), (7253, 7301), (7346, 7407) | 0.031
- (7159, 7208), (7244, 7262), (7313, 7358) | -0.030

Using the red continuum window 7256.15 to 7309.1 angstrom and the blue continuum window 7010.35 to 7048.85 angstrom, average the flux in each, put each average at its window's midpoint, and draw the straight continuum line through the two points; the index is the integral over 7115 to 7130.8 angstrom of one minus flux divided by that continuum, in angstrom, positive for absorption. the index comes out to 0.0 angstrom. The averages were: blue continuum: 4.85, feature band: 4.72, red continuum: 4.47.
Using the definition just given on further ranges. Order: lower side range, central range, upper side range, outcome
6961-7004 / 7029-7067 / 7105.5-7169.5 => 0.1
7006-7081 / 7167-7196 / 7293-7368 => 0.2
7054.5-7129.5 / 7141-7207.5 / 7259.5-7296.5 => -1.1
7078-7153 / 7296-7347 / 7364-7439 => 0.3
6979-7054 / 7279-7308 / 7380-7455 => 0.4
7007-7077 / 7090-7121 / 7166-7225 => 0.2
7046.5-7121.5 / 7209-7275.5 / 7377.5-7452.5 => -0.9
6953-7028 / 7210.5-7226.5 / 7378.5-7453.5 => -0.2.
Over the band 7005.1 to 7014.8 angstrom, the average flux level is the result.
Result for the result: 4.82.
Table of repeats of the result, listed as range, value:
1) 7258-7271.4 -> 4.52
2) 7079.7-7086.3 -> 4.85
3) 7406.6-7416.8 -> 4.49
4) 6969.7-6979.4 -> 4.92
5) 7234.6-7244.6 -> 4.89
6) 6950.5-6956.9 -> 4.91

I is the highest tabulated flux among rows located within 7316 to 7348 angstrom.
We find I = 4.588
